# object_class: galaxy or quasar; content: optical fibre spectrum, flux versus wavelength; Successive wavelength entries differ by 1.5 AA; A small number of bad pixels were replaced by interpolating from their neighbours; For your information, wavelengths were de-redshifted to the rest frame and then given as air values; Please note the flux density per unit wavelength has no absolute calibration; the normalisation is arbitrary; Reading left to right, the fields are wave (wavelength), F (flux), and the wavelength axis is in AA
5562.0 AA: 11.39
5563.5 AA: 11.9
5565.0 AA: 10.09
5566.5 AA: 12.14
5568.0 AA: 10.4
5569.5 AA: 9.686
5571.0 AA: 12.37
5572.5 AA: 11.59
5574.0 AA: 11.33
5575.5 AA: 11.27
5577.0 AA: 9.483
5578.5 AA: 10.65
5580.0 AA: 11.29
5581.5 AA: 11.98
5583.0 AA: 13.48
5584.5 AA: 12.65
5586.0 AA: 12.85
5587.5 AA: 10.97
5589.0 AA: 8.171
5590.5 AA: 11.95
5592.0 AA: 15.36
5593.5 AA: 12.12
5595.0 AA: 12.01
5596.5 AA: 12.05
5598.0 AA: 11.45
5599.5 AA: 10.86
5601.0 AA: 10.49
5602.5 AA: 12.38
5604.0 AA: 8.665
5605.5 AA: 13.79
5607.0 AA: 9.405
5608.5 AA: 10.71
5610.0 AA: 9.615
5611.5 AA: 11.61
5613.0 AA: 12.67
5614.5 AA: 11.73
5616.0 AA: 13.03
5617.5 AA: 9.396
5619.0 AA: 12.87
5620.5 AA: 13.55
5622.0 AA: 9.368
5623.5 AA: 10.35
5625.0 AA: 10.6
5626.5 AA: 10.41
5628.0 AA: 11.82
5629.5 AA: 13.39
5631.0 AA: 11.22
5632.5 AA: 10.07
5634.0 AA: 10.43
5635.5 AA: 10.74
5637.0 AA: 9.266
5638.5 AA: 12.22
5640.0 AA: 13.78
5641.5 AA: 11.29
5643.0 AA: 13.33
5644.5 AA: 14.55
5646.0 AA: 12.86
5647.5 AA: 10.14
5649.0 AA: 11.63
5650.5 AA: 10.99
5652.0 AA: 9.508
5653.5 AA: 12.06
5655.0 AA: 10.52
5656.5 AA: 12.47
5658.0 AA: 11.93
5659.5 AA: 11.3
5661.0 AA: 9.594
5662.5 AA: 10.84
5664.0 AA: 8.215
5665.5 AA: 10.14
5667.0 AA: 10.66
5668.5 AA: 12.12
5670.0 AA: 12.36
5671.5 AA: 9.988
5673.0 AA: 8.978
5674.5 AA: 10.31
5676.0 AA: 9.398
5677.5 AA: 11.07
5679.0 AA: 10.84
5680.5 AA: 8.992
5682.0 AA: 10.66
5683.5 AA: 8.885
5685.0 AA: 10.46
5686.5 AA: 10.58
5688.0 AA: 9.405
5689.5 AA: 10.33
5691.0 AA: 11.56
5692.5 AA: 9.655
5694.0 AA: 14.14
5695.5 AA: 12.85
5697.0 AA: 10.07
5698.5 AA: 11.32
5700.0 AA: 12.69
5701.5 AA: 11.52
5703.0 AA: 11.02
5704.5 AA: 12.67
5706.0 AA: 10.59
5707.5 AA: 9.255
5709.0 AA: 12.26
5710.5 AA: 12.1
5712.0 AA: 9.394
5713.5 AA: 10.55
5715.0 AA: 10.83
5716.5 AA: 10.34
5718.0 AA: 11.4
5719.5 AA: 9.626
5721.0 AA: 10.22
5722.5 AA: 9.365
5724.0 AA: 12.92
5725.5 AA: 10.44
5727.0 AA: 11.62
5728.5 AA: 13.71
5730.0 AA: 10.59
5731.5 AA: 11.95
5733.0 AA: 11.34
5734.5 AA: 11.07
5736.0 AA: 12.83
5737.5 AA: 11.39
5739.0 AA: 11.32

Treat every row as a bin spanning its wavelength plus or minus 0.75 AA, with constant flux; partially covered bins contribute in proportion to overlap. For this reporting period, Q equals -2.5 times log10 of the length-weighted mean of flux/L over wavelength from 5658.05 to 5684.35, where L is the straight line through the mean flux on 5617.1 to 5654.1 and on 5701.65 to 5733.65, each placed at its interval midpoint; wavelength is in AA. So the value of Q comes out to 0.10 mag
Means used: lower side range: 11.5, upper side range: 11.1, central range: 10.3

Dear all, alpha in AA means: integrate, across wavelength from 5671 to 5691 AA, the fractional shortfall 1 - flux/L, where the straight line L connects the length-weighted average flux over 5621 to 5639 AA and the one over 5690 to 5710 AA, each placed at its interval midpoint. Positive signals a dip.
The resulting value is 2.2 AA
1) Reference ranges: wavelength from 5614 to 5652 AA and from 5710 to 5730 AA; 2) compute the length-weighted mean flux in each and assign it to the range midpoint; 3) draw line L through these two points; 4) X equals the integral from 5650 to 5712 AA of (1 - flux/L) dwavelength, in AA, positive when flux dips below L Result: 2.1 AA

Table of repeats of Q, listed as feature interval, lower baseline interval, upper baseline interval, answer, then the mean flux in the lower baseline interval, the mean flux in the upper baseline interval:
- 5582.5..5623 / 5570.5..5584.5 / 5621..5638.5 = -0.04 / 11.5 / 10.8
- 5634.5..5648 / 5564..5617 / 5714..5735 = -0.07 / 11.4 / 11.1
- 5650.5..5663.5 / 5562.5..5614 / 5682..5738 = 0.03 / 11.4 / 11.1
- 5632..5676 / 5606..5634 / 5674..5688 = -0.05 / 11.2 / 10.1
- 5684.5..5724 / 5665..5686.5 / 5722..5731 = 0.00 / 10.4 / 11.5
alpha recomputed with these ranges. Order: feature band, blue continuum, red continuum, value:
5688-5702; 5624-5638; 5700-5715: -0.48 AA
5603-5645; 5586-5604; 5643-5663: 0.40 AA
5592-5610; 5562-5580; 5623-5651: -0.18 AA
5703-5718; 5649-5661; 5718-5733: 0.35 AA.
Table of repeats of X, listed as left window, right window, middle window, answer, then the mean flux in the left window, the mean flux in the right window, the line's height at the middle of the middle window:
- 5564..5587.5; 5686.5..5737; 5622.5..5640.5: 0.3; 11.4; 11.2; 11.3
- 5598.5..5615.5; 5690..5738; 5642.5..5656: -0.6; 11.1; 11.3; 11.2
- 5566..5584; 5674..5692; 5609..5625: -0.7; 11.3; 10.2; 10.9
